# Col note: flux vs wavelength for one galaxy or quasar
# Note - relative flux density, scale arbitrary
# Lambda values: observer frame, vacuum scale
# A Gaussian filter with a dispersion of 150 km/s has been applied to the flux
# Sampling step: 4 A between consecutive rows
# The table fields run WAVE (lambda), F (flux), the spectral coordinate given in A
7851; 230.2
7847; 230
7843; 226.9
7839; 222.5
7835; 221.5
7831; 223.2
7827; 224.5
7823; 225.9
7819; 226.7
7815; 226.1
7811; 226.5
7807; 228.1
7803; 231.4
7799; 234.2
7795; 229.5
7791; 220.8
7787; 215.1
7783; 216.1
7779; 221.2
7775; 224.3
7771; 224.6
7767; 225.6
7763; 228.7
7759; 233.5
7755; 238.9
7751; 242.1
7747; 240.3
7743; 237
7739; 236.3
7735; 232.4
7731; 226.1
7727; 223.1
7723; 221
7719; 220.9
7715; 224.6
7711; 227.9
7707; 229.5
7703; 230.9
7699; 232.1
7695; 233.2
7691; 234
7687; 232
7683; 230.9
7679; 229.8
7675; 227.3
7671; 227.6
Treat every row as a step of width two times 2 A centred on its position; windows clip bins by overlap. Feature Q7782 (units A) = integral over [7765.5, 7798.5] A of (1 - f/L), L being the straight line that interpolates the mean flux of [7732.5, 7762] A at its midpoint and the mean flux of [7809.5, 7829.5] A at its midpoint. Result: 1.3 A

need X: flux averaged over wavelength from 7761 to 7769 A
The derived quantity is 227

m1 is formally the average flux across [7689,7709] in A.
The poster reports 232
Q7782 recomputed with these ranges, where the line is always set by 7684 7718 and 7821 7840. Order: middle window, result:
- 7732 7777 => -1.1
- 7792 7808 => -0.4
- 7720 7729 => 0.3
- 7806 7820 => -0.1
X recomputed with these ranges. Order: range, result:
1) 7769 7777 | 224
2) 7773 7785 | 221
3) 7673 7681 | 229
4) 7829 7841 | 222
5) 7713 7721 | 223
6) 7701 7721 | 227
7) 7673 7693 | 231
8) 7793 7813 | 230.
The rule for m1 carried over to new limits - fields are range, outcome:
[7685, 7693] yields 233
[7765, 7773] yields 225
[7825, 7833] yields 224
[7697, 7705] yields 232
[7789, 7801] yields 228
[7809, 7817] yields 226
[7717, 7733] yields 223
